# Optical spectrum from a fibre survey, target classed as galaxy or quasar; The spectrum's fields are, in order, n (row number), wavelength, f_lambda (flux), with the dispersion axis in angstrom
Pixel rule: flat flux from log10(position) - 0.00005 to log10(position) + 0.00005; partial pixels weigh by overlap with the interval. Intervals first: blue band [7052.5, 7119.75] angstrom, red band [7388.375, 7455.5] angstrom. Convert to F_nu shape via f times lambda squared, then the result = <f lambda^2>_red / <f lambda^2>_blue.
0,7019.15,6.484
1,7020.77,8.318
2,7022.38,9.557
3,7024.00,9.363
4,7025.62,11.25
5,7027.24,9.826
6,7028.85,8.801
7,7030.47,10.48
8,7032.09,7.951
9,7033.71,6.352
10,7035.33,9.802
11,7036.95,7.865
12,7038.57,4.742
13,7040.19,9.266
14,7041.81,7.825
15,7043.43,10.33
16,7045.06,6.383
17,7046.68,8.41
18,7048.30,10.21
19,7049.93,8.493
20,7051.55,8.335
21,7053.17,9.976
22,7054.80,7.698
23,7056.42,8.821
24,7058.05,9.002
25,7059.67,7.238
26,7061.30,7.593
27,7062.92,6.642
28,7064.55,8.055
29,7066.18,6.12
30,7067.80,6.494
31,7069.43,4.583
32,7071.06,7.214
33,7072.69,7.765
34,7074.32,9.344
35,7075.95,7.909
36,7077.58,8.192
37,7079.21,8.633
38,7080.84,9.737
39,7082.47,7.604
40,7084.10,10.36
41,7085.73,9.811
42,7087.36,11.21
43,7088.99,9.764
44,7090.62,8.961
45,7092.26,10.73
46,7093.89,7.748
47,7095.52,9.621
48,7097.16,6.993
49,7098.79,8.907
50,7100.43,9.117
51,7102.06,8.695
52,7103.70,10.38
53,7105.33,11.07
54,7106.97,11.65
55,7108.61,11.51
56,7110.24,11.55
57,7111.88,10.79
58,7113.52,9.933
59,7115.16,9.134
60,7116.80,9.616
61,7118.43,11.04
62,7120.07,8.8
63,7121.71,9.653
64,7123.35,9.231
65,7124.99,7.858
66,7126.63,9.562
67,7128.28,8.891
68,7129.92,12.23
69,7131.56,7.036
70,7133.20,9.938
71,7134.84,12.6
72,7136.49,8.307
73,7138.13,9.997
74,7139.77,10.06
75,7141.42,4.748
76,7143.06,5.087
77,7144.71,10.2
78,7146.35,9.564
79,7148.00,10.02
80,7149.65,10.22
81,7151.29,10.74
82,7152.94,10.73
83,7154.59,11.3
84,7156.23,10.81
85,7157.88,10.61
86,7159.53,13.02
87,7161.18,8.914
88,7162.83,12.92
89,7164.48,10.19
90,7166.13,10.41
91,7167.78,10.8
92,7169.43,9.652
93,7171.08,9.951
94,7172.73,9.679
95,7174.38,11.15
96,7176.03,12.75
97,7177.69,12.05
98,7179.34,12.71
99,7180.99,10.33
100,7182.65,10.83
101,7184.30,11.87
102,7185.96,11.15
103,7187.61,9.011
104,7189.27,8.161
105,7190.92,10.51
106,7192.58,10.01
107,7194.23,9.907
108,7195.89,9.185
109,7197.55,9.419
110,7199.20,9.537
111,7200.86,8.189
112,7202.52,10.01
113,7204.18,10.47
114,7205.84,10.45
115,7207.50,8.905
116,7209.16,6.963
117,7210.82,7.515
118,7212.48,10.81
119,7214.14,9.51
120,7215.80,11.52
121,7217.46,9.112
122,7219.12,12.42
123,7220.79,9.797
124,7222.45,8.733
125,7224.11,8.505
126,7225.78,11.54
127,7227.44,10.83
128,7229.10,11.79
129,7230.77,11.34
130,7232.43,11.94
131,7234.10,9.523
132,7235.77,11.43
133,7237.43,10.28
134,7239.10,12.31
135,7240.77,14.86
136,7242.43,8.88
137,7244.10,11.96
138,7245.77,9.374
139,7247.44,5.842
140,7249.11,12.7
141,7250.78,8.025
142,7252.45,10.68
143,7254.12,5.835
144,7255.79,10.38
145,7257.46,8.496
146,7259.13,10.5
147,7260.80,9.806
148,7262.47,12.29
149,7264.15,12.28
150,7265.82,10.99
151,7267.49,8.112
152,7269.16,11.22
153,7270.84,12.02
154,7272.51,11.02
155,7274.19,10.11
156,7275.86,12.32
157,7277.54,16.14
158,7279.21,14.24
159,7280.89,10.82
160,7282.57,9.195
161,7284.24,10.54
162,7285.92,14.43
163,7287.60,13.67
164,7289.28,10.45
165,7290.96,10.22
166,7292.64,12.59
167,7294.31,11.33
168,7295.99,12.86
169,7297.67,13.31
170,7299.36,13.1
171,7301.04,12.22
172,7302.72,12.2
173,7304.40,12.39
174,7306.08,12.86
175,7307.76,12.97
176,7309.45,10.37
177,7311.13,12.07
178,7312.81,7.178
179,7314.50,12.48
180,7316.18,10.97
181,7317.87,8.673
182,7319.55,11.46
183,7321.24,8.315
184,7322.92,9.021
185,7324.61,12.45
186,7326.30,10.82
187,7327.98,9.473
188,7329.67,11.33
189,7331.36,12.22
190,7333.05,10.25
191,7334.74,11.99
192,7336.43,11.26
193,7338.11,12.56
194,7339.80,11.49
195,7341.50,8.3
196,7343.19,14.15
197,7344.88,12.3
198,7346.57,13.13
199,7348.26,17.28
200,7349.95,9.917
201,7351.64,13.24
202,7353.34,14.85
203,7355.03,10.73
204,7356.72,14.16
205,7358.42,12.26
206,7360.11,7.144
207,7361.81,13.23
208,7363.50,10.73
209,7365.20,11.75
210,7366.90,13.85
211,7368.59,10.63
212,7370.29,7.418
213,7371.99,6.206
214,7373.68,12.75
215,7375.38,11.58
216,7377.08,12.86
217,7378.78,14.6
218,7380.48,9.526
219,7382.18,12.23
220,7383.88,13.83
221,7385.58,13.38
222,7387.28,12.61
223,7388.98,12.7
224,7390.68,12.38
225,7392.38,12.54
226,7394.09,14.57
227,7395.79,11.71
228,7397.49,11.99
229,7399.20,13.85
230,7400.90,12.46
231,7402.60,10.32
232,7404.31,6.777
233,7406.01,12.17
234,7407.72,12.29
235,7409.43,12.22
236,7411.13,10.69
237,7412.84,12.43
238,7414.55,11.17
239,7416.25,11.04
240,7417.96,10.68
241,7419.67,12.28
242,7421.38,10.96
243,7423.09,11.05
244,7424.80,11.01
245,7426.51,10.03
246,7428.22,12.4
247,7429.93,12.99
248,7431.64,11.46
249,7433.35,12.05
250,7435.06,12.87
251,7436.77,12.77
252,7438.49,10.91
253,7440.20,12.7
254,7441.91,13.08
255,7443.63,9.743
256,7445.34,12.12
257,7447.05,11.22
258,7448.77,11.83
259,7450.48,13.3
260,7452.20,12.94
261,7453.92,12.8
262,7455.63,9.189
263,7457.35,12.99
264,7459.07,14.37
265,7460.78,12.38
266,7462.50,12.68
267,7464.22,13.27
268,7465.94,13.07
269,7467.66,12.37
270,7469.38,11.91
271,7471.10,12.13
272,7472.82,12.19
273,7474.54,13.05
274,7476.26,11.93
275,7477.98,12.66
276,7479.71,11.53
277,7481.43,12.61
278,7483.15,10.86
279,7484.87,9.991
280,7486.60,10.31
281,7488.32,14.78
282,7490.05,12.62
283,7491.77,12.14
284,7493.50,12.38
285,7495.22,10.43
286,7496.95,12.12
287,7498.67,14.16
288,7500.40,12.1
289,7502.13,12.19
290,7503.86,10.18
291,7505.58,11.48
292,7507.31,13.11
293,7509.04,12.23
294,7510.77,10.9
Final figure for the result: 1.45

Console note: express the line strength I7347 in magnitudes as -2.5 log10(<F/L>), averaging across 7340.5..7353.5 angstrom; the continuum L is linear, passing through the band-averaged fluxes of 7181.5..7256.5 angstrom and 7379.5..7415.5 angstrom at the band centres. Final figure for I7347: -0.12 mag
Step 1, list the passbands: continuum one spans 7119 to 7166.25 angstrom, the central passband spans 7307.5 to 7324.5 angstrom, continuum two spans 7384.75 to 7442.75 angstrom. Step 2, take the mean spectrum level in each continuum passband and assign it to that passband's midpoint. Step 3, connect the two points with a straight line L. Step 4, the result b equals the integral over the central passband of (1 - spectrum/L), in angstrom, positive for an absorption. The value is 1.2 angstrom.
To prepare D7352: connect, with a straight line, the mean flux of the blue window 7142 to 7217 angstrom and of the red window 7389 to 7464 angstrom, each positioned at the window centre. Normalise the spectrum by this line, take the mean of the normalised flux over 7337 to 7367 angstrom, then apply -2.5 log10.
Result -0.08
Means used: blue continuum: 10.1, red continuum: 11.9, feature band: 12.2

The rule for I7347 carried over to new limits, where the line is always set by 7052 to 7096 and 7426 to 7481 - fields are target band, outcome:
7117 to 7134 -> -0.062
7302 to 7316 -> -0.075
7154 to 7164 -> -0.210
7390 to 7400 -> -0.106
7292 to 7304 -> -0.174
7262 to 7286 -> -0.119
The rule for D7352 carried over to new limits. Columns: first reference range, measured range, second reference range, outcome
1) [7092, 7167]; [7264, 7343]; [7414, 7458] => -0.05 mag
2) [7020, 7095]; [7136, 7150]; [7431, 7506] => 0.07 mag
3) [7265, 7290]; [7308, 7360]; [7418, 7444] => 0.03 mag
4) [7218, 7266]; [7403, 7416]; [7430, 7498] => 0.06 mag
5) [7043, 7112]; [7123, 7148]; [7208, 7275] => 0.03 mag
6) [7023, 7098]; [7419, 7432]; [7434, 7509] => 0.02 mag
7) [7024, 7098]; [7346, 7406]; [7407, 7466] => -0.05 mag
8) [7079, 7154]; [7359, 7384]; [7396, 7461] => 0.02 mag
